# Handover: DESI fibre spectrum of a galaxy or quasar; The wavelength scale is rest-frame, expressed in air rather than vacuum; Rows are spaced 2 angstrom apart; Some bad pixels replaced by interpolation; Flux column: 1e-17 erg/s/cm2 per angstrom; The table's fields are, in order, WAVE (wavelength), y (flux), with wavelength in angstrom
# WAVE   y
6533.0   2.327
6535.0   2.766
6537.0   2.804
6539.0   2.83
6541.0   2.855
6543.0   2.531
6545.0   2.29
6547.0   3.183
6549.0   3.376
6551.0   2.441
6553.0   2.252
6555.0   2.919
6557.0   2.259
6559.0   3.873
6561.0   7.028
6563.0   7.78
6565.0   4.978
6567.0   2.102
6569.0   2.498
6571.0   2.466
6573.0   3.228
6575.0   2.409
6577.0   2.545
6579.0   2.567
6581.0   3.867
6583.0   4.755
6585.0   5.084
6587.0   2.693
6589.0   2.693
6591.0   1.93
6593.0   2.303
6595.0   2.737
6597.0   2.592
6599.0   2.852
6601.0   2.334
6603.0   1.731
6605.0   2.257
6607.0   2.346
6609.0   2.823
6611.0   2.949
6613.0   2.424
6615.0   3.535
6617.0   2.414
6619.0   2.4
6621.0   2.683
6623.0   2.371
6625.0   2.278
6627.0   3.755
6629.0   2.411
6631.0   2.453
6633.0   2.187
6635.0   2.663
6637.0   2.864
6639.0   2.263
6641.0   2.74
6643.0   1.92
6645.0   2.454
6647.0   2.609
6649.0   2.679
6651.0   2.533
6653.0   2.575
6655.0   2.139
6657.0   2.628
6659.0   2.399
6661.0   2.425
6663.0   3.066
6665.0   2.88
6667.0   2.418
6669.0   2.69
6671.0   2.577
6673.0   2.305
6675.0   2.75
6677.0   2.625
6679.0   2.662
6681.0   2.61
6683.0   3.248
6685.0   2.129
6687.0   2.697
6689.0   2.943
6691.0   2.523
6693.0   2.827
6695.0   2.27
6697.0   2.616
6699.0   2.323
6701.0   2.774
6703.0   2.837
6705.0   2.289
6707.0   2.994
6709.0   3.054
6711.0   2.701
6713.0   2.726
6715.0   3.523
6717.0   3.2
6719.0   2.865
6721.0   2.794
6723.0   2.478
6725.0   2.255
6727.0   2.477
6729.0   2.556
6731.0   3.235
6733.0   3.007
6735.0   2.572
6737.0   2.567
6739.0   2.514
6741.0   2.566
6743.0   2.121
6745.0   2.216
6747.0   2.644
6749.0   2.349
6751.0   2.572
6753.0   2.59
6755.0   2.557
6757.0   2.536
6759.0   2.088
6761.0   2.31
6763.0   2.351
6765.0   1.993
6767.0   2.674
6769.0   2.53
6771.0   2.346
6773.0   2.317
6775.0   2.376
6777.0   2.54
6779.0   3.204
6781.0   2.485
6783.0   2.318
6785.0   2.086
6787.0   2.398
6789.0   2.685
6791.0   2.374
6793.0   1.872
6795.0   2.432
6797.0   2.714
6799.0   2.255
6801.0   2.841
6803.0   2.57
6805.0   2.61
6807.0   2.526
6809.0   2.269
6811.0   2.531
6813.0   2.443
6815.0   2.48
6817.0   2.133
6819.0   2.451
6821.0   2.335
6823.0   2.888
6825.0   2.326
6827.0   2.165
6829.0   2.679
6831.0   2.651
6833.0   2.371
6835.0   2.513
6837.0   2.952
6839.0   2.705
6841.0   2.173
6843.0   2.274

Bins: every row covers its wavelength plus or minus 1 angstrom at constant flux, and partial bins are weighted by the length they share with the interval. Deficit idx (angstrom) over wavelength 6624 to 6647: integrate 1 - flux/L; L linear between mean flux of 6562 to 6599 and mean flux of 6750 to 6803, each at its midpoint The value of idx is 3.8 angstrom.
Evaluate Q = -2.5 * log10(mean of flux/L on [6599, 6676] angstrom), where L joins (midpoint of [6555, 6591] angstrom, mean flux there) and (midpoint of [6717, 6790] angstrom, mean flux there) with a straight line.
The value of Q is 0.252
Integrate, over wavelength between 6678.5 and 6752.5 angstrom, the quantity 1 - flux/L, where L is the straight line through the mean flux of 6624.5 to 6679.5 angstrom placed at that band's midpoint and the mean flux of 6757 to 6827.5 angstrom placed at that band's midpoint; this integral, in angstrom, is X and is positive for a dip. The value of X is -4.7 angstrom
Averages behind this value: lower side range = 2.57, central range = 2.67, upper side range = 2.43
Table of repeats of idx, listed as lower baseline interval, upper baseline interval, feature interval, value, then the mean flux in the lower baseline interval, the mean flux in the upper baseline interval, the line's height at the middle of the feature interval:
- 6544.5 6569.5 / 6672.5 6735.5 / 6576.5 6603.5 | 4.1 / 3.66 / 2.72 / 3.45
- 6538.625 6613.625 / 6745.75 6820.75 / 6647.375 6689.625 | 2.7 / 3.08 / 2.44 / 2.79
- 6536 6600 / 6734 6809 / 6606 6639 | 3.9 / 3.21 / 2.45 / 3.01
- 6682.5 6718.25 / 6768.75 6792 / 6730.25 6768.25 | 1.3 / 2.75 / 2.47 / 2.58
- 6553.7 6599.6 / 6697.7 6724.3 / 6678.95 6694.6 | 1.2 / 3.4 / 2.8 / 2.91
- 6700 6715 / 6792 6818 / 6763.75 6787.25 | 1.0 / 2.82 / 2.44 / 2.55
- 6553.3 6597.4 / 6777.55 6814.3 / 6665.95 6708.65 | 4.5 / 3.42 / 2.48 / 2.94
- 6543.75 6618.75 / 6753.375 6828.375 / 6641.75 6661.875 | 3.0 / 3.09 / 2.44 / 2.87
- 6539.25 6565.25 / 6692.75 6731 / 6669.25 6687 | 1.8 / 3.61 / 2.73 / 2.91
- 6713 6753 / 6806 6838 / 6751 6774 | 1.8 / 2.66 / 2.48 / 2.6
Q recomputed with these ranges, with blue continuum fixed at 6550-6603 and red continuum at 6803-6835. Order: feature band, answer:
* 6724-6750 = 0.08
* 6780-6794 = 0.11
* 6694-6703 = 0.13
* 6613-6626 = 0.19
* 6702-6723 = -0.03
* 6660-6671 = 0.11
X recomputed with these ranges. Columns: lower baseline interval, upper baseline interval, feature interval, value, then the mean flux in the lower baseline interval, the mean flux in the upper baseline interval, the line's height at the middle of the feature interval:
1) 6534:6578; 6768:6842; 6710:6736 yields -0.7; 3.25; 2.47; 2.73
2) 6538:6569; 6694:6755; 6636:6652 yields 2.8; 3.48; 2.65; 3.04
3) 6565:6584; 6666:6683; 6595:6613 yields 2.6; 3.04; 2.62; 2.92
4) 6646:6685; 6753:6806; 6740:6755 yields 0.3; 2.61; 2.44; 2.49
